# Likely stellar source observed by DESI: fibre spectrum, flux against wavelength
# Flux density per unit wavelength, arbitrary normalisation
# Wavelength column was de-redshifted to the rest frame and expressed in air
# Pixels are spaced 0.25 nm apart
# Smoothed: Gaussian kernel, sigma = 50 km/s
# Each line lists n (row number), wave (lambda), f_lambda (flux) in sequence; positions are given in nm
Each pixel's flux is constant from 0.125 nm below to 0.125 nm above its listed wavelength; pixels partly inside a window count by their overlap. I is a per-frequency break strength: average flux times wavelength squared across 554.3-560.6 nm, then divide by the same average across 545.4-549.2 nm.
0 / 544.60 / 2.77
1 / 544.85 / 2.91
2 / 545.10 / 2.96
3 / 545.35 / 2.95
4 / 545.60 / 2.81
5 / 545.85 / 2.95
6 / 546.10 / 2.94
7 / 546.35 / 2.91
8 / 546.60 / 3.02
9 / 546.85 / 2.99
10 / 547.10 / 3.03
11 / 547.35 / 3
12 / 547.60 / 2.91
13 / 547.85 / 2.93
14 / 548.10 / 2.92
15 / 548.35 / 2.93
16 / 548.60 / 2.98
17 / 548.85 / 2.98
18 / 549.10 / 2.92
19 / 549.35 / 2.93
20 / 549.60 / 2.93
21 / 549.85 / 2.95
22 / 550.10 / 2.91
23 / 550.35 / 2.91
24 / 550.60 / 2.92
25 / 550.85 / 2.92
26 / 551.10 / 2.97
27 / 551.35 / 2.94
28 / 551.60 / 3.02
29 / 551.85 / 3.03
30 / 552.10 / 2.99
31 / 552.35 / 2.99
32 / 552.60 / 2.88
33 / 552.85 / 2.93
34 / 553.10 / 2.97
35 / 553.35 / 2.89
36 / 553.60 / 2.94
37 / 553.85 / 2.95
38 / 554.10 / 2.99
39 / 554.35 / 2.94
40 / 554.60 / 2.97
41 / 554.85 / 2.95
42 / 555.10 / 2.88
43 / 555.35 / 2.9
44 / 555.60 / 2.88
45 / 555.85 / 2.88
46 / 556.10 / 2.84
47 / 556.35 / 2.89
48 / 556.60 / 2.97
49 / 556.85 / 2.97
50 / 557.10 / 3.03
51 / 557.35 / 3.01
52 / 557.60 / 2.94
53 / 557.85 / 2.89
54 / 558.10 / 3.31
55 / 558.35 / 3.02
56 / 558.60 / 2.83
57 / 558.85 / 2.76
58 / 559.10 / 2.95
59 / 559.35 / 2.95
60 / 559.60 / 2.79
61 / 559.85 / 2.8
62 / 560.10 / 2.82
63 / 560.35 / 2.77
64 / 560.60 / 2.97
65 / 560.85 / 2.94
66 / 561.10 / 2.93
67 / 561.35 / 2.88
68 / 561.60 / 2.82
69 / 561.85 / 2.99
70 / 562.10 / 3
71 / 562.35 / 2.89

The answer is 1.0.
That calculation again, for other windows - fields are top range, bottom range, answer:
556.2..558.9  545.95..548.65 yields 1.04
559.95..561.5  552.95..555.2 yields 1.00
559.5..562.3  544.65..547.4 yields 1.03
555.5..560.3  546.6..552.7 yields 1.02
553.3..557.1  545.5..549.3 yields 1.02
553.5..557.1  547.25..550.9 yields 1.02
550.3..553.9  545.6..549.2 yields 1.02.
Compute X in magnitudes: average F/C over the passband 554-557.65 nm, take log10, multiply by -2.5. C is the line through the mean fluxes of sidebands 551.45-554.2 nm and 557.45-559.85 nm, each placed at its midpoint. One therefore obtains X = 0.00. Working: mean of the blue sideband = 2.96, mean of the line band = 2.94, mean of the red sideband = 2.93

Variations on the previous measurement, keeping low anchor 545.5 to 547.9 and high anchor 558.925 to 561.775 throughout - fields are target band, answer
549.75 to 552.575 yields -0.011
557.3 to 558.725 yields -0.041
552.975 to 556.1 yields -0.007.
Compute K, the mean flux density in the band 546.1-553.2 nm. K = 2.95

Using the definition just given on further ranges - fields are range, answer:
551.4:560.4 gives 2.93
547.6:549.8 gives 2.94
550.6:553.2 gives 2.96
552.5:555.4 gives 2.93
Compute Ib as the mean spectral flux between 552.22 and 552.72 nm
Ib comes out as 2.94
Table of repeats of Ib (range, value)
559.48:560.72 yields 2.83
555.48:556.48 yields 2.87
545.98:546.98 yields 2.97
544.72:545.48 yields 2.94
